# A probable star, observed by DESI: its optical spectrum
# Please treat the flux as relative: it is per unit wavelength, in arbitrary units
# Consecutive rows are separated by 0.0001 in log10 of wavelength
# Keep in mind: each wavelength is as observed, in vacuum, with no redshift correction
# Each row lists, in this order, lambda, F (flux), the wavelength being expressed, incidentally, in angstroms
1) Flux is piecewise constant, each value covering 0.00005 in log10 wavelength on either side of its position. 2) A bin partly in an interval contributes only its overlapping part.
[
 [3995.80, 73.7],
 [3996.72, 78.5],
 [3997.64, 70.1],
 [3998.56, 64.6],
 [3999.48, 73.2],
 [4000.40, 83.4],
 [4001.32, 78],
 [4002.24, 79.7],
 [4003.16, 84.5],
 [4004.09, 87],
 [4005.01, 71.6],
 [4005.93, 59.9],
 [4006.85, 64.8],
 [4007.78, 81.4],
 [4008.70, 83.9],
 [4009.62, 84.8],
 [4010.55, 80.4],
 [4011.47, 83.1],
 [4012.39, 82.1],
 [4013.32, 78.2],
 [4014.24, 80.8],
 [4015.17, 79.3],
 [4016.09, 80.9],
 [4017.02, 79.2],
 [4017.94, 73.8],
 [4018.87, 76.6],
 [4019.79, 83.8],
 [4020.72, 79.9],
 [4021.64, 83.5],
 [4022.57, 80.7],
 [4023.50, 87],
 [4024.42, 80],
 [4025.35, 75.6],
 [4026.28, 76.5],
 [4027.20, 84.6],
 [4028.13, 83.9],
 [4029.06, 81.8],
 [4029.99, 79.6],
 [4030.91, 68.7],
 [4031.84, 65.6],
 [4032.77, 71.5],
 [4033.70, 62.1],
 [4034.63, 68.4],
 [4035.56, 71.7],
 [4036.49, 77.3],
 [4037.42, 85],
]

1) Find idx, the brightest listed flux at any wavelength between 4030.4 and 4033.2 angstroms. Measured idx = 71.5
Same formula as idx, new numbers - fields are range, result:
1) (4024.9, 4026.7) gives 76.5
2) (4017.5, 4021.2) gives 83.8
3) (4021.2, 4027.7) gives 87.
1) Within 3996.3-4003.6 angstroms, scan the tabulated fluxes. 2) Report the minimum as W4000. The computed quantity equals 64.6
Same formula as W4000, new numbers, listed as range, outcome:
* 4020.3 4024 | 79.9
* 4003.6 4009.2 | 59.9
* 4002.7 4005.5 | 71.6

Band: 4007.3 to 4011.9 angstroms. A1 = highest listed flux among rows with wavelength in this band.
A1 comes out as 84.8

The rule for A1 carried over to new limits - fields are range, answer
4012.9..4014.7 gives 80.8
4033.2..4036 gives 71.7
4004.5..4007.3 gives 71.6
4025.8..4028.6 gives 84.6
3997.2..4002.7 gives 83.4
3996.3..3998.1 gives 78.5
